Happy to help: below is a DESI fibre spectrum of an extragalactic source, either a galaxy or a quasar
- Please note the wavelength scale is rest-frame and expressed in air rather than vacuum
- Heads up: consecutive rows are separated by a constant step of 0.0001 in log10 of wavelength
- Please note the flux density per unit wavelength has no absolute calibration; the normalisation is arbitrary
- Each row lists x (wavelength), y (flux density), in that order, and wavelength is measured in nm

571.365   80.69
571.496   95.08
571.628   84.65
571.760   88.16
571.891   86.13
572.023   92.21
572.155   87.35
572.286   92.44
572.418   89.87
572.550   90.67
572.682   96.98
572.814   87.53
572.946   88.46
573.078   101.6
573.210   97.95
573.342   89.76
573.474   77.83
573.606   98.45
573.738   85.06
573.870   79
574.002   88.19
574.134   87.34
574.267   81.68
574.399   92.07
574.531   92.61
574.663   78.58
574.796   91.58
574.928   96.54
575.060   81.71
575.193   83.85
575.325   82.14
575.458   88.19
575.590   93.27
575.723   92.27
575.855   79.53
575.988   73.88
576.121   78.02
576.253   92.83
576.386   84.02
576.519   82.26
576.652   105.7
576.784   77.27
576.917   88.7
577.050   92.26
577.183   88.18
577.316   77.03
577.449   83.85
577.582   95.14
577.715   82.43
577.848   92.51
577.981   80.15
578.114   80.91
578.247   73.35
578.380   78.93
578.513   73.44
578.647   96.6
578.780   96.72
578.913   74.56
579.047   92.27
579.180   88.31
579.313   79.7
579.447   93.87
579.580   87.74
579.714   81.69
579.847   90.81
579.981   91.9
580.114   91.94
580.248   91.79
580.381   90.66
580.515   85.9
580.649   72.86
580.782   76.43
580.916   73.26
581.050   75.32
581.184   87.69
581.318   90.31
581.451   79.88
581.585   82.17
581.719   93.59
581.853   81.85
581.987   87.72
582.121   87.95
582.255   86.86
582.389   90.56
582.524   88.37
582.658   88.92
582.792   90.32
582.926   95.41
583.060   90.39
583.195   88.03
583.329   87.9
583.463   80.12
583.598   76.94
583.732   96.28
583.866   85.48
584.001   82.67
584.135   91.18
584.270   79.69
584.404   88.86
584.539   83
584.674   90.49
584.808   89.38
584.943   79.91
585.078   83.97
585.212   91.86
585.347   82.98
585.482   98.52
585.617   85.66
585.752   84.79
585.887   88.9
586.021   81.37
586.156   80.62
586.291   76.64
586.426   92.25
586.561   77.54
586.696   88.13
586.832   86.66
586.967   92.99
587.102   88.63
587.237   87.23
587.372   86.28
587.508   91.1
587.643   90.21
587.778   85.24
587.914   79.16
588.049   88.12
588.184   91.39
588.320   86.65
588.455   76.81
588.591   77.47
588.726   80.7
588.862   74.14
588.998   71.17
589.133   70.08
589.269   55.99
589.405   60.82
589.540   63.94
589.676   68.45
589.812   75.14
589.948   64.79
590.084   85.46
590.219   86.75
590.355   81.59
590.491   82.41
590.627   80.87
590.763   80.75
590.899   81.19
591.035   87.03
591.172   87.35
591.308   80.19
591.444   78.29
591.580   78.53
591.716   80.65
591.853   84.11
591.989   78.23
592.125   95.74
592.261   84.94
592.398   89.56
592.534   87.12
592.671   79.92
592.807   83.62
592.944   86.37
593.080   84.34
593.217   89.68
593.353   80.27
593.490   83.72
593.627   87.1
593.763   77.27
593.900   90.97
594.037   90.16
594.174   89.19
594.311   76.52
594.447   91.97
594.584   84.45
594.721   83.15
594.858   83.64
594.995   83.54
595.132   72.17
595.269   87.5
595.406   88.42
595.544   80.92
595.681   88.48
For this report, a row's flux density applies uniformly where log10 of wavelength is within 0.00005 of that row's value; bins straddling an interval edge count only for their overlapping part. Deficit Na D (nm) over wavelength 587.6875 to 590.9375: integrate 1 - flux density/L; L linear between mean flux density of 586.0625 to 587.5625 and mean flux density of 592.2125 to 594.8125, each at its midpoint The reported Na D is 0.33 nm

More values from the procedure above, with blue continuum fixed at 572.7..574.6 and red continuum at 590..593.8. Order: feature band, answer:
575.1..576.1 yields 0.05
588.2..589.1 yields 0.07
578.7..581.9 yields 0.06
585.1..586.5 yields -0.01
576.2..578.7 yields 0.08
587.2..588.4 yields -0.03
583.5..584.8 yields 0.00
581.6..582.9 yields -0.03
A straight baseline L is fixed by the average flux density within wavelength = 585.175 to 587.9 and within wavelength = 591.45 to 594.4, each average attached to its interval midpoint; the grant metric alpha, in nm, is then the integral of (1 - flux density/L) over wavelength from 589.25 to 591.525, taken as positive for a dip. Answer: 0.22 nm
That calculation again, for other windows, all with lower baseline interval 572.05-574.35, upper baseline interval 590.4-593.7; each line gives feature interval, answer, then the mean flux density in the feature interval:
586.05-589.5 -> 0.16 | 81.3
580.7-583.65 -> 0.05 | 85.4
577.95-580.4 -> 0.04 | 86.1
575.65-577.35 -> 0.05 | 85.7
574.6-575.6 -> 0.03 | 86.7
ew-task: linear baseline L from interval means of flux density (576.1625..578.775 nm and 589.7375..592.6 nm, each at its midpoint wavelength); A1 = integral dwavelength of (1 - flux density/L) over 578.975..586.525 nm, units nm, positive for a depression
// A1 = -0.163 nm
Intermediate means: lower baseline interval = 85.8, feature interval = 86.3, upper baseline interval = 82.4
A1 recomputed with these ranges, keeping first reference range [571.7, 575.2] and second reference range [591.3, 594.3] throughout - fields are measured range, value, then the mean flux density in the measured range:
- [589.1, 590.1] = 0.213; 67.1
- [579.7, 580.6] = -0.019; 89.4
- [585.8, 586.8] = 0.026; 83.8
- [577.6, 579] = 0.071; 83.5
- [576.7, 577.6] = 0.023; 86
